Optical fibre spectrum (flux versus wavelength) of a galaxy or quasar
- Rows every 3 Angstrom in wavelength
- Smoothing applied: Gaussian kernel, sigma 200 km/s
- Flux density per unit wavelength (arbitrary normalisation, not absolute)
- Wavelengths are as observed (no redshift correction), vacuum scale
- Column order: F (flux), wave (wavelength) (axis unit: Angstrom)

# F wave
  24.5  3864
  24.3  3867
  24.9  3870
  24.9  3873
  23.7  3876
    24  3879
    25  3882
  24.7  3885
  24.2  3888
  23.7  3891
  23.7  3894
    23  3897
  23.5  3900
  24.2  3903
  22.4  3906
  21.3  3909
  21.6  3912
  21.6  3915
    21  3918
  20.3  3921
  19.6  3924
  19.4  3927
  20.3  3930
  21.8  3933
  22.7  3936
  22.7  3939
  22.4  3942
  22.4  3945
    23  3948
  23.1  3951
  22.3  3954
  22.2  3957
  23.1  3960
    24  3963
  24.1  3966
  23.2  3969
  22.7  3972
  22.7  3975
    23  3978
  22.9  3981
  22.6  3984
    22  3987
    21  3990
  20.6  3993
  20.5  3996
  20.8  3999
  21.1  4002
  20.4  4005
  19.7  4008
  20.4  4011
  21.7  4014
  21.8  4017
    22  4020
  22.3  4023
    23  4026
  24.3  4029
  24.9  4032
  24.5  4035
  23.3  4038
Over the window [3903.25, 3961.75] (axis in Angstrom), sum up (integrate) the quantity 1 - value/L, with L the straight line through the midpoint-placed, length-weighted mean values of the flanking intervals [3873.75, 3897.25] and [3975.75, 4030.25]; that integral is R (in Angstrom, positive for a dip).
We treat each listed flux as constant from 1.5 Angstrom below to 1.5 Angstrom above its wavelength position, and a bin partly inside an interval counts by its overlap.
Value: 3.28 Angstrom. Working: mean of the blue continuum 24.1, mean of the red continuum 21.7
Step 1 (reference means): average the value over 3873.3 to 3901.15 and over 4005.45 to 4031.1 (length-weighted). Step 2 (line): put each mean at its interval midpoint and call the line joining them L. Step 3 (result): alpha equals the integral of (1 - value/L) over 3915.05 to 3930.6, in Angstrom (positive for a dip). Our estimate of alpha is 2.1 Angstrom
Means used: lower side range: 24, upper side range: 21.9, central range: 20.2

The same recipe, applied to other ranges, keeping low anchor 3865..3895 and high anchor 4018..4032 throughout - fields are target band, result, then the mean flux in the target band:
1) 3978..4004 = 2.1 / 21.5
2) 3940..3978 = 1.1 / 22.9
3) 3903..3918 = 1.3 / 21.9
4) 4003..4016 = 1.4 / 20.6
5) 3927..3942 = 1.4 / 21.7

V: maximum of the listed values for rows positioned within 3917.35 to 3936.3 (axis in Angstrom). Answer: 22.7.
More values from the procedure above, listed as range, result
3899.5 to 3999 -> 24.2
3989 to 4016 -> 21.7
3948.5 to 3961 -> 23.1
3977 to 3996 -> 23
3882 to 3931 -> 25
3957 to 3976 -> 24.1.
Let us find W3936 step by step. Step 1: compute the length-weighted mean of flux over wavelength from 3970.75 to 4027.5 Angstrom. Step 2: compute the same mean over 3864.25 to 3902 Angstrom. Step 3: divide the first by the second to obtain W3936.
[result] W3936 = 0.9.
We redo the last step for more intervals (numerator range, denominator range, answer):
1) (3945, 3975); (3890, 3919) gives 1.02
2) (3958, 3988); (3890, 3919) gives 1.02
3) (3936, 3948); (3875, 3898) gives 0.94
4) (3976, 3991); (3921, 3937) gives 1.08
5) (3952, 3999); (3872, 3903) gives 0.93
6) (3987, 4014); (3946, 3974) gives 0.90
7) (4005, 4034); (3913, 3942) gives 1.05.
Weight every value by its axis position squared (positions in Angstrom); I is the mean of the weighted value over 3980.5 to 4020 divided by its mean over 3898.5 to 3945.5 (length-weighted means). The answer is 1.0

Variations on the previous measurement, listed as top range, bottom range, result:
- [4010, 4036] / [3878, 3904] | 1.02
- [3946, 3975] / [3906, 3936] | 1.12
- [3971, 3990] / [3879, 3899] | 0.98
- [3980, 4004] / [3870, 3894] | 0.93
